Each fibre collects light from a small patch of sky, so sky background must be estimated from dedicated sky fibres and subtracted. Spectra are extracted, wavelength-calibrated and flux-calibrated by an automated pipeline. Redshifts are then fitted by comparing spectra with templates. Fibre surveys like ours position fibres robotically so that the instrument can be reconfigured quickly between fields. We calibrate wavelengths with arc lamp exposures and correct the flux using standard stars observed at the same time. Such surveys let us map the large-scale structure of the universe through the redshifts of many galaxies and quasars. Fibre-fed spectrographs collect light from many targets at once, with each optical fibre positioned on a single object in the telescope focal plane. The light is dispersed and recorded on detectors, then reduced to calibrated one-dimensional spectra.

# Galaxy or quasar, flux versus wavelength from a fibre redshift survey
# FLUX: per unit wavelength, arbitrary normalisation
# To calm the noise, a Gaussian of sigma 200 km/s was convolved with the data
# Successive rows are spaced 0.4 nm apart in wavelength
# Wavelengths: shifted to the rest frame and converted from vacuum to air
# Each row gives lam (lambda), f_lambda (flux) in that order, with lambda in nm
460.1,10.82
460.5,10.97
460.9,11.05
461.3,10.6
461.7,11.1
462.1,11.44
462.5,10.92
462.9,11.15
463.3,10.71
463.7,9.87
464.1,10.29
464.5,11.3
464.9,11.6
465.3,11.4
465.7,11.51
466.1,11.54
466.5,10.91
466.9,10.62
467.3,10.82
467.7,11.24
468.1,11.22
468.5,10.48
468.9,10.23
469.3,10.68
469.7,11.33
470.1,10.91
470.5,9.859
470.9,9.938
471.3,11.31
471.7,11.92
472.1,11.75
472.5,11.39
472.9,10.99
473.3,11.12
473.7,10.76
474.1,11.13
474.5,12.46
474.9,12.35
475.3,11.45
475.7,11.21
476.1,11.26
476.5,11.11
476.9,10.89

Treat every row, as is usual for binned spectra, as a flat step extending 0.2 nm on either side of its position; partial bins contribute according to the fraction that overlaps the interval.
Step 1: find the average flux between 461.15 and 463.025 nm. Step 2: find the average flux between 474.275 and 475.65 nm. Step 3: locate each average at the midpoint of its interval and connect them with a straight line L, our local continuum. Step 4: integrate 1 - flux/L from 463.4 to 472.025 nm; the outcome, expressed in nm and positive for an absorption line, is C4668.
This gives 0.40 nm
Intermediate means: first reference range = 11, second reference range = 12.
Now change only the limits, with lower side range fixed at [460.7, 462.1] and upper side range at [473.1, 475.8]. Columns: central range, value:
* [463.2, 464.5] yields 0.08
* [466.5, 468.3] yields 0.04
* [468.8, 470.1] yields 0.06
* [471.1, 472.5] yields -0.03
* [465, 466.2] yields -0.04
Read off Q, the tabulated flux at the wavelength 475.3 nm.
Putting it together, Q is 11.45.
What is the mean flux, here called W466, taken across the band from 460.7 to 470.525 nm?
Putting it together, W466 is 10.9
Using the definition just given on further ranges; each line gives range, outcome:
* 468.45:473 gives 10.9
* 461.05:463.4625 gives 11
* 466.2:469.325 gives 10.8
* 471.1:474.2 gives 11.3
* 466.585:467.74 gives 10.8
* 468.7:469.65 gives 10.6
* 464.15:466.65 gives 11.3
